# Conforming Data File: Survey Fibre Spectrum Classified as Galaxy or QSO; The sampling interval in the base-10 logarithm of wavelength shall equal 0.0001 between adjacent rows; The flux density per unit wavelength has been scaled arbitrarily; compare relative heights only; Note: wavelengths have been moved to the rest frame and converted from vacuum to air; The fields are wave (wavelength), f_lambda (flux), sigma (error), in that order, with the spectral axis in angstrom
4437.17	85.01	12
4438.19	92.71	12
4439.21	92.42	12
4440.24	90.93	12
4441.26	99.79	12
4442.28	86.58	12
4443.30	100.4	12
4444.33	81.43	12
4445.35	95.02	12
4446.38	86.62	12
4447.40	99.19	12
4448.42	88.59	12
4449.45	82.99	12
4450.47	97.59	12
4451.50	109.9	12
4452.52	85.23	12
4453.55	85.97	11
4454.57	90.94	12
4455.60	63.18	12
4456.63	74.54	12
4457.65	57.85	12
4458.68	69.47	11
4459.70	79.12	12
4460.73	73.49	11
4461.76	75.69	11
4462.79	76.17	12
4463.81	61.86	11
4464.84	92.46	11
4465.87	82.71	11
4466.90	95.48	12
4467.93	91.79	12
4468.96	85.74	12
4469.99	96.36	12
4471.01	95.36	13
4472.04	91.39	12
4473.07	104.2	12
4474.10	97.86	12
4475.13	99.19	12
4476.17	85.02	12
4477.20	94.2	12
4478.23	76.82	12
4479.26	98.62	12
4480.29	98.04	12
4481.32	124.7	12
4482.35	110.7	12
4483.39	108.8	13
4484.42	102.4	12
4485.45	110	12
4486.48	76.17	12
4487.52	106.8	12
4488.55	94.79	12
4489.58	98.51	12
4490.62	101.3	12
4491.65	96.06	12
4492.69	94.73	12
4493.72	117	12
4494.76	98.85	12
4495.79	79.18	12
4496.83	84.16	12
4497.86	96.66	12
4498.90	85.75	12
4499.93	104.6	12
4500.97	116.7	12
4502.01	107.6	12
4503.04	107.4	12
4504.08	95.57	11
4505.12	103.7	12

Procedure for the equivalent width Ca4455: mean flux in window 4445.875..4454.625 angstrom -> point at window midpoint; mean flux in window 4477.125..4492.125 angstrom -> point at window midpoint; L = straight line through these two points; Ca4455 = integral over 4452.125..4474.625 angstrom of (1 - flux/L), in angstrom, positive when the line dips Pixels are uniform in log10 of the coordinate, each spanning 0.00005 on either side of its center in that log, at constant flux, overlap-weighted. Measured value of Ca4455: 2.88 angstrom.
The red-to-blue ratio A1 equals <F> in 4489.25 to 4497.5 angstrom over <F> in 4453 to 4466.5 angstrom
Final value 1.3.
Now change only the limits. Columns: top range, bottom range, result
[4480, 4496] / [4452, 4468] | 1.30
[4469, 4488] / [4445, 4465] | 1.20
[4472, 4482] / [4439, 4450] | 1.07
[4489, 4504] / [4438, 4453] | 1.07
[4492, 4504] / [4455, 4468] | 1.30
